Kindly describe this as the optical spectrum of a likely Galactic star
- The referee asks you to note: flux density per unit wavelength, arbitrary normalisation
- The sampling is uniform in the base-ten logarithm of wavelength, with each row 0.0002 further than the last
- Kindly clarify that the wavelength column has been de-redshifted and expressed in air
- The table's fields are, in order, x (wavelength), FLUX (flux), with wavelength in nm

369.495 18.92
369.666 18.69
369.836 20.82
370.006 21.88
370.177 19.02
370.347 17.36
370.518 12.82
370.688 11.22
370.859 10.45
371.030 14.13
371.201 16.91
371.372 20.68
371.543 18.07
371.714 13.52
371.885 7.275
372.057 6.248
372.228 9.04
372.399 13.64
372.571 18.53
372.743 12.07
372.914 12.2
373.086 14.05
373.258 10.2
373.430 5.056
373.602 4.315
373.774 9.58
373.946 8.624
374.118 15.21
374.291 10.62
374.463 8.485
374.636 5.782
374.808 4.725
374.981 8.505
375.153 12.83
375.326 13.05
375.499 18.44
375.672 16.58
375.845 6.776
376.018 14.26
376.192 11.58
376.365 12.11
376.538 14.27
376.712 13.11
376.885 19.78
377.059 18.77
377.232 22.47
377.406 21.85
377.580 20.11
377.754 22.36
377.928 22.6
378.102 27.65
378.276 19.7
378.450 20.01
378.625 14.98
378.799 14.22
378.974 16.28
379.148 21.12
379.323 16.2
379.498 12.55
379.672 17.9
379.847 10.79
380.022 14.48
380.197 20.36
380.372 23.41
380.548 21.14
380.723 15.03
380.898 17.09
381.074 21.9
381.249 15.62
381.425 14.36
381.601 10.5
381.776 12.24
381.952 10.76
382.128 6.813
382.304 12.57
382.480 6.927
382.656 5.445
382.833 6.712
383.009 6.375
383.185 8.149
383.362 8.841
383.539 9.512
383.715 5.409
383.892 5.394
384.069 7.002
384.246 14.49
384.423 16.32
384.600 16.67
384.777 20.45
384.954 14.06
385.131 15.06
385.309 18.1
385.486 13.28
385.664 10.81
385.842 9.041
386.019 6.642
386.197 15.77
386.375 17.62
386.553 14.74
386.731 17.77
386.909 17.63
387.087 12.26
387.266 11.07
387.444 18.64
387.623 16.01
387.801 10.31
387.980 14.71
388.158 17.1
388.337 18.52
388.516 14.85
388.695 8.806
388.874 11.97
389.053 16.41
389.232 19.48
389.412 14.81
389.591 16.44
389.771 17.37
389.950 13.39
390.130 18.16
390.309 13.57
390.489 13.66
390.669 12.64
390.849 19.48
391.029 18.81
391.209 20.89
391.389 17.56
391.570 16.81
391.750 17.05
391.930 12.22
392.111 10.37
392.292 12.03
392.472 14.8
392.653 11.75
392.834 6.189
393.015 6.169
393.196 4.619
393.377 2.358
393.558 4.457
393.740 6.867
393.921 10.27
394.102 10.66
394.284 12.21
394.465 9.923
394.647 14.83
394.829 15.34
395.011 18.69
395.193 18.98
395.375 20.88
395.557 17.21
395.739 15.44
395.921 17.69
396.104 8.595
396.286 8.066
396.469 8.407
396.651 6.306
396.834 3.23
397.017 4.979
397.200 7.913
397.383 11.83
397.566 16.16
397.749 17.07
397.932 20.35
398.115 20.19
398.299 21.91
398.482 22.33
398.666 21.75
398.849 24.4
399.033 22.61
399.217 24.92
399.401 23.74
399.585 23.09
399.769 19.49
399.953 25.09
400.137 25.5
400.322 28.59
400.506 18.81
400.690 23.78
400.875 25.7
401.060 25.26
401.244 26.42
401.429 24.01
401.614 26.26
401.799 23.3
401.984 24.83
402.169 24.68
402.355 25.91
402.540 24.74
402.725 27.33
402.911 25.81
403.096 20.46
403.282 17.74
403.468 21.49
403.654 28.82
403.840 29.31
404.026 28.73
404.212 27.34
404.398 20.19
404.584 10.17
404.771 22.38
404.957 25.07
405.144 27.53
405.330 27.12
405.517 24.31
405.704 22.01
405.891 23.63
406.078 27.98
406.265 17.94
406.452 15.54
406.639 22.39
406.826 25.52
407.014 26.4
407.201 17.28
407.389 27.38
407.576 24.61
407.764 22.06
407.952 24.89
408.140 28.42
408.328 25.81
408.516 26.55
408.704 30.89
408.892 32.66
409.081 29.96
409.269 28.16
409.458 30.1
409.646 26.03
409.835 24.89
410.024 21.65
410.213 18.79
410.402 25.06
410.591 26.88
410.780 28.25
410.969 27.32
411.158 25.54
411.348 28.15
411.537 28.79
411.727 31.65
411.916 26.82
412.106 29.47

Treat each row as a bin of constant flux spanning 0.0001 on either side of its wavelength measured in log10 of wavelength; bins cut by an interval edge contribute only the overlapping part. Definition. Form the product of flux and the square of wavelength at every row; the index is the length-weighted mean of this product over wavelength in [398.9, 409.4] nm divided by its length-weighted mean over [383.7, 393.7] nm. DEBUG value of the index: 1.95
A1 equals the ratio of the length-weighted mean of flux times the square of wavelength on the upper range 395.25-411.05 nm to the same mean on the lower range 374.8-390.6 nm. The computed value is 1.71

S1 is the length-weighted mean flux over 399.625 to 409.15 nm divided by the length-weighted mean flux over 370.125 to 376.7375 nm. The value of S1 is 2.03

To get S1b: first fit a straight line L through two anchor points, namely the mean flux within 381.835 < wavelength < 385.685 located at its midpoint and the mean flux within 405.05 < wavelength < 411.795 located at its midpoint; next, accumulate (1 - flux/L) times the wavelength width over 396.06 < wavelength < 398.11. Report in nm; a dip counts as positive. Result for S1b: 0.89 nm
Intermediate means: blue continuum 10.9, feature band 10.7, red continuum 25.6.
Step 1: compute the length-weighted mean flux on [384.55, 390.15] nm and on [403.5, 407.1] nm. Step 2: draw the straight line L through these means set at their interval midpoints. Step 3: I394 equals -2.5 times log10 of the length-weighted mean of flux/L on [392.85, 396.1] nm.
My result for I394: 0.48 mag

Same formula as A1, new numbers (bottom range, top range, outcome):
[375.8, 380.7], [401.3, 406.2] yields 1.57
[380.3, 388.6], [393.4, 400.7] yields 1.30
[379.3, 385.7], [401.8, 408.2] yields 2.05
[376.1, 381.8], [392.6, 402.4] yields 1.07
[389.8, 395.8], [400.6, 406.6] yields 1.90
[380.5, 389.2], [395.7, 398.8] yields 1.13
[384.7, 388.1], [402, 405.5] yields 1.83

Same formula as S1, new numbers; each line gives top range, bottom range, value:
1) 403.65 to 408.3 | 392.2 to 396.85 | 2.14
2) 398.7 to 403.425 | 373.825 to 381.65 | 1.53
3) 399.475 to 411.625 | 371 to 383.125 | 1.77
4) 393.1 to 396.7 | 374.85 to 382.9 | 0.75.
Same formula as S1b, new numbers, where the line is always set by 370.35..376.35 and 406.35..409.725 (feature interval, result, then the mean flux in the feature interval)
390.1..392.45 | 0.425 nm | 15.5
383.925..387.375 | 0.552 nm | 14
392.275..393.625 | 0.825 nm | 7.62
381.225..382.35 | 0.262 nm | 11.6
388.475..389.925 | 0.257 nm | 15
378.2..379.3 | -0.293 nm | 17.6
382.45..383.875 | 0.781 nm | 7.09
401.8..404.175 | -0.122 nm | 25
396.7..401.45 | 0.449 nm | 20.2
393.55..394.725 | 0.580 nm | 10.2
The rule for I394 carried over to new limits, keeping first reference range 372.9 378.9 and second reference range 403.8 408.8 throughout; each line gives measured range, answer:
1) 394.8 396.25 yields 0.249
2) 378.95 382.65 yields 0.057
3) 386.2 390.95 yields 0.194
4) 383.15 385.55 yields 0.340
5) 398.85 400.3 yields -0.090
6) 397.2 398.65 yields 0.184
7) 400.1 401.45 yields -0.115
